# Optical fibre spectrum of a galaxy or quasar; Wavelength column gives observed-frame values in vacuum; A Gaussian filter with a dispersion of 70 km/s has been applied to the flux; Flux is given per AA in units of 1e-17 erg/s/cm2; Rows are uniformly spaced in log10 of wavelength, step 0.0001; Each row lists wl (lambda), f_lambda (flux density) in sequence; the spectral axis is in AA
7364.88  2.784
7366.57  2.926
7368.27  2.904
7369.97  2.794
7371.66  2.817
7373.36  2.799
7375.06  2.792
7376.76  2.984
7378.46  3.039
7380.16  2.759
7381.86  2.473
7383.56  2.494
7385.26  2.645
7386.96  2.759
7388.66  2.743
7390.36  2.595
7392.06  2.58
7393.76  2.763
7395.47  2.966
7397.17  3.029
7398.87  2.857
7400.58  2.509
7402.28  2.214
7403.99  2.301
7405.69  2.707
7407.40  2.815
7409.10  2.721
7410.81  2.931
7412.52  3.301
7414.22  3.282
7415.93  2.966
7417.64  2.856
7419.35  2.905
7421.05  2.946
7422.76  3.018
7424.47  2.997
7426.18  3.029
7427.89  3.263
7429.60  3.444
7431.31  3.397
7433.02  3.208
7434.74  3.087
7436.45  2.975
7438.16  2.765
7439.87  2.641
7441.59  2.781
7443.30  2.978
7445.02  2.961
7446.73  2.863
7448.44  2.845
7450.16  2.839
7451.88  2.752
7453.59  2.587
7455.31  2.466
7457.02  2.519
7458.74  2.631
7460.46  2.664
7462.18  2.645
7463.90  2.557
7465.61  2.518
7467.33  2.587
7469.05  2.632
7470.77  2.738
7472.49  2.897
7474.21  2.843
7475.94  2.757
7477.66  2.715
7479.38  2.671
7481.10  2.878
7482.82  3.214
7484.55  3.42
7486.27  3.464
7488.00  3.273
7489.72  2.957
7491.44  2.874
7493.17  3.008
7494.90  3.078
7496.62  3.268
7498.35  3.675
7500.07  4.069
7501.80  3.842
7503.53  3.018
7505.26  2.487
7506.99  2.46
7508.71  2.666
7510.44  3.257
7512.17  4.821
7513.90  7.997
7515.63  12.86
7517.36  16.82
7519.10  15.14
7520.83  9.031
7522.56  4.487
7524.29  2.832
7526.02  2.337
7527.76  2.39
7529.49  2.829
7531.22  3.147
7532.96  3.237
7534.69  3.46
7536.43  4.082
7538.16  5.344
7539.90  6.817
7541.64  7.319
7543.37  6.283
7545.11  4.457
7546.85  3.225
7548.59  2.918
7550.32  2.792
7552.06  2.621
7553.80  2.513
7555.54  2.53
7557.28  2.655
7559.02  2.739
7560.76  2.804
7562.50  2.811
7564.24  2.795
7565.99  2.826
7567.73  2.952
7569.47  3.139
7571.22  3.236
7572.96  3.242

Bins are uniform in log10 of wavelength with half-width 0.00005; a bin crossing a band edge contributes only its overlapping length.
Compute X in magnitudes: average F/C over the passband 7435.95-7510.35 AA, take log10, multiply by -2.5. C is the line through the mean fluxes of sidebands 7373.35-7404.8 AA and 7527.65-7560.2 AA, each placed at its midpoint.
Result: 0.14 mag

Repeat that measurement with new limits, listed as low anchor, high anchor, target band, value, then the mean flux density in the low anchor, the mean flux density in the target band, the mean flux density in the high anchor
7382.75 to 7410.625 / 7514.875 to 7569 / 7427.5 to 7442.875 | 0.06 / 2.68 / 3.05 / 4.77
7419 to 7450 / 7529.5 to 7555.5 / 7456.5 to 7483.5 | 0.23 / 3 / 2.72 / 4.06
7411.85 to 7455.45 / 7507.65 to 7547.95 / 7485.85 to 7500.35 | 0.41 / 2.97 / 3.26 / 5.83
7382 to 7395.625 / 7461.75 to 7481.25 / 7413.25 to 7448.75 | -0.13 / 2.67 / 3.01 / 2.7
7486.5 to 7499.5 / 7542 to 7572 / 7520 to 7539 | -0.22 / 3.2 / 3.91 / 3.21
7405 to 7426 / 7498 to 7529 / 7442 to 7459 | 0.39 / 2.96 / 2.75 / 5.79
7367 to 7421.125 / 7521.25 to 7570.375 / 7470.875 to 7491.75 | 0.08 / 2.79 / 2.99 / 3.56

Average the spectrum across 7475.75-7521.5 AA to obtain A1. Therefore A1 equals 4.9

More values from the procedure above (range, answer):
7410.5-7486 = 2.89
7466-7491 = 2.92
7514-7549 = 6.03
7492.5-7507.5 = 3.23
